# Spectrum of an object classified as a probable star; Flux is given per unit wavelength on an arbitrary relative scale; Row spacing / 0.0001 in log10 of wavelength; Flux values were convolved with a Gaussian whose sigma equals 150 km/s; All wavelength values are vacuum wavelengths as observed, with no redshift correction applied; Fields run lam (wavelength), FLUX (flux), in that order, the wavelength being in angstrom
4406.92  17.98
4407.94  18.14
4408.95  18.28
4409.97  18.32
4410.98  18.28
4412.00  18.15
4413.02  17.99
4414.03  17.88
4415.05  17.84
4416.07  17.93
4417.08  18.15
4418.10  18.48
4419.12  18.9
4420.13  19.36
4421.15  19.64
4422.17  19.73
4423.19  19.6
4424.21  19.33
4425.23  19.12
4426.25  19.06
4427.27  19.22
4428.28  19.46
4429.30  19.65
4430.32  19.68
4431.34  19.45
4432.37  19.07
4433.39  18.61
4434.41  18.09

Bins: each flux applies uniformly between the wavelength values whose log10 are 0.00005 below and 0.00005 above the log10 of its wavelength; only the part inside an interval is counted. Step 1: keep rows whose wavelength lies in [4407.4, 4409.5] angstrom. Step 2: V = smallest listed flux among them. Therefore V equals 18.14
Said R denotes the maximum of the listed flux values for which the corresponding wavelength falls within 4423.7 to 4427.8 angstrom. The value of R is 19.33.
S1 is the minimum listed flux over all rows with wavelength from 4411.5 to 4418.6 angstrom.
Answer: 17.84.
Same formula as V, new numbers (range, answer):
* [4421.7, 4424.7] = 19.33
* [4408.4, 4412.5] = 18.15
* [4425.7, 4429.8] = 19.06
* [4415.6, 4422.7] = 17.93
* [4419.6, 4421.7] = 19.36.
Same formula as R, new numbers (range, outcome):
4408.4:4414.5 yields 18.32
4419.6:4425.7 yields 19.73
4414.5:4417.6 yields 18.15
